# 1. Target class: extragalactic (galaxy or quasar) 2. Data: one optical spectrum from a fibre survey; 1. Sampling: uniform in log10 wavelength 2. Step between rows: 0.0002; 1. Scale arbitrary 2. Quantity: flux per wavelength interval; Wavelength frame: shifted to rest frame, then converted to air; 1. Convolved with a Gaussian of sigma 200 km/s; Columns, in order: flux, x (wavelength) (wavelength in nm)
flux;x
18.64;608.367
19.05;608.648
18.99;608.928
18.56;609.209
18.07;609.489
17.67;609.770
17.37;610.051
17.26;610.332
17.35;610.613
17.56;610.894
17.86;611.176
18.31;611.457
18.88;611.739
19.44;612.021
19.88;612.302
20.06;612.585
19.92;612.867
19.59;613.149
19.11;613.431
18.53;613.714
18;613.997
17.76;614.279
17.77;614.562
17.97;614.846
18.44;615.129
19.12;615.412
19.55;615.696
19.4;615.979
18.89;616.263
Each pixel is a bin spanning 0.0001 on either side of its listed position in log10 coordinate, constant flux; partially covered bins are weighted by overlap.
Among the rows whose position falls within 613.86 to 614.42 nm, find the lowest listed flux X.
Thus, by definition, 17.76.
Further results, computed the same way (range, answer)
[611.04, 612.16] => 17.86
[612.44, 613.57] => 19.11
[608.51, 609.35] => 18.56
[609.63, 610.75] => 17.26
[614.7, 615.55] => 17.97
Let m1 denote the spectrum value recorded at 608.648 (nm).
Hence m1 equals 19.05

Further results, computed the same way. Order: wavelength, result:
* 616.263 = 18.89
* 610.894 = 17.56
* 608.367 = 18.64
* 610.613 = 17.35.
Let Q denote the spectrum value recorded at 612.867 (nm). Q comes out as 19.92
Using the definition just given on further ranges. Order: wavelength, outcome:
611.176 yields 17.86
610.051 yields 17.37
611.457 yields 18.31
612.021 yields 19.44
